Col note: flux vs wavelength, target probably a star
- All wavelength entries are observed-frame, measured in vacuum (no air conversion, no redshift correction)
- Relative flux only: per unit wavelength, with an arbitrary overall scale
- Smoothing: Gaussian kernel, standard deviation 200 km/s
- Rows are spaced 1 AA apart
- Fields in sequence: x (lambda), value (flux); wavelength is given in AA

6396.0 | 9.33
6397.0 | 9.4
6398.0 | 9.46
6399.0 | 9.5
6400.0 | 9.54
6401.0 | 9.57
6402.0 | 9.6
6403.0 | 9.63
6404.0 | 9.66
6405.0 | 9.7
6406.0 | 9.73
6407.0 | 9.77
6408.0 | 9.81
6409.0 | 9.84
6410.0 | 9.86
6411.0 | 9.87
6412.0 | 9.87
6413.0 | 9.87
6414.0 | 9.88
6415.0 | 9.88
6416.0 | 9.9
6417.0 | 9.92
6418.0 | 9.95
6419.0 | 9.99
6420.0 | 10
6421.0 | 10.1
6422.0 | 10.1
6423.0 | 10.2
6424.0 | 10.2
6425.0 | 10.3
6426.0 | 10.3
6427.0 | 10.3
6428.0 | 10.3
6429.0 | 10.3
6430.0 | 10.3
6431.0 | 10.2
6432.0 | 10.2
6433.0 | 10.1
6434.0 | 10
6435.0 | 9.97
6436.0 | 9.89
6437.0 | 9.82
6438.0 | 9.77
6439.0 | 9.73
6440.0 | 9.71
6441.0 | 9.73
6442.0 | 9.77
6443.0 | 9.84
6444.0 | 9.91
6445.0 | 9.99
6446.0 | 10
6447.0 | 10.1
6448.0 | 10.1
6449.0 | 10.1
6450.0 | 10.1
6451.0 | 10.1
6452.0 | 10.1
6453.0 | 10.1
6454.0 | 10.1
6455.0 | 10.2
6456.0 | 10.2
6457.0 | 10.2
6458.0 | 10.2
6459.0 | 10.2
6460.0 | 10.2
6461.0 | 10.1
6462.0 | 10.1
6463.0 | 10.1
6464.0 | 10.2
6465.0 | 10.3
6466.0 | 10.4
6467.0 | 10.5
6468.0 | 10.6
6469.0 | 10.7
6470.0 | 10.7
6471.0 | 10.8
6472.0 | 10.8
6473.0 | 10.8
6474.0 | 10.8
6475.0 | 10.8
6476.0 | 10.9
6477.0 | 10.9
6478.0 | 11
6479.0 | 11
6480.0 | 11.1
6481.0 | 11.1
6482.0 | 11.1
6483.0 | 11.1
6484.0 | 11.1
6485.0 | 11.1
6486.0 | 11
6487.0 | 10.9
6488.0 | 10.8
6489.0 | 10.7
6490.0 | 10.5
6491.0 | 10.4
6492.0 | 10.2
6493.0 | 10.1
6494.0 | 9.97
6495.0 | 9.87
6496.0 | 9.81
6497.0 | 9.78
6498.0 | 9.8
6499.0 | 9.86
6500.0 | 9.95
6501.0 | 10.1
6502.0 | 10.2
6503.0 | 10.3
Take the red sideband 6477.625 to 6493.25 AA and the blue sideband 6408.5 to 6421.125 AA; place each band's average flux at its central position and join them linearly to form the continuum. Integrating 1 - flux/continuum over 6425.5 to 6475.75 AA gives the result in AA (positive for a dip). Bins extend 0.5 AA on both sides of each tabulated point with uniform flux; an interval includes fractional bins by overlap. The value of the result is 0.9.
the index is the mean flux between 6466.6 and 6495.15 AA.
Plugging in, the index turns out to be 10.7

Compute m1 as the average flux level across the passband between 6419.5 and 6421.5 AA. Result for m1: 10.1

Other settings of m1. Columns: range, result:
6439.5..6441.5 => 9.72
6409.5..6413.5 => 9.87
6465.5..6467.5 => 10.4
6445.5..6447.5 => 10.1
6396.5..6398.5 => 9.43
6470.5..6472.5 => 10.8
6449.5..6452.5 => 10.1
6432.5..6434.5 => 10.1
